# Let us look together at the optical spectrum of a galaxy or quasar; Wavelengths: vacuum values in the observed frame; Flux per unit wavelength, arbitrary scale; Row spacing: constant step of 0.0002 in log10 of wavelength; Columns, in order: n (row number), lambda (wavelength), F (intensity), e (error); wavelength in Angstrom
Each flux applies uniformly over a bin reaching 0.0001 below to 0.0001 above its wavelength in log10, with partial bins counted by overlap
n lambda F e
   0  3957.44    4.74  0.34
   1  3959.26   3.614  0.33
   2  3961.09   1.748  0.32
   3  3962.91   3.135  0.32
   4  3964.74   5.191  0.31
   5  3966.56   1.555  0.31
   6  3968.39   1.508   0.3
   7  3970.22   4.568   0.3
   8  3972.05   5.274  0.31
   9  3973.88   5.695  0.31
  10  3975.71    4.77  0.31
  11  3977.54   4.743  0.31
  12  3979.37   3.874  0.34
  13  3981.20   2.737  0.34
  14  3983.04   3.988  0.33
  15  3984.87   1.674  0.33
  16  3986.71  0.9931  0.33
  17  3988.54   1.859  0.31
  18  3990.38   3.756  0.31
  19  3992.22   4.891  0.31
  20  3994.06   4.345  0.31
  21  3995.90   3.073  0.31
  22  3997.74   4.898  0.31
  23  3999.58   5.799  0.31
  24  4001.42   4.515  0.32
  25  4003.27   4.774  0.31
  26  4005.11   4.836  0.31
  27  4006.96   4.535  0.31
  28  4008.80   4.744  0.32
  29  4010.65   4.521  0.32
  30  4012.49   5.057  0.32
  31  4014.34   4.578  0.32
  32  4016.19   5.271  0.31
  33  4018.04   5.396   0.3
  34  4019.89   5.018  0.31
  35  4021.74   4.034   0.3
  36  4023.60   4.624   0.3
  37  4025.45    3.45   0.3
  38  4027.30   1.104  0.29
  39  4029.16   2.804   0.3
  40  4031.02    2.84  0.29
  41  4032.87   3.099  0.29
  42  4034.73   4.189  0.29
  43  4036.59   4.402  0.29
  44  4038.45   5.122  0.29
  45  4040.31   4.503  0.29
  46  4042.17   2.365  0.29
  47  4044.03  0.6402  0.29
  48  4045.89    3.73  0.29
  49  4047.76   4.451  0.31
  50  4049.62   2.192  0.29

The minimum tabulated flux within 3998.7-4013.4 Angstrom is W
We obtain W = 4.515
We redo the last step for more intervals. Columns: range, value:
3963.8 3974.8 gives 1.508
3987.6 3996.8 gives 1.859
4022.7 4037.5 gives 1.104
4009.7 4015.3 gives 4.521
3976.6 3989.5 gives 0.9931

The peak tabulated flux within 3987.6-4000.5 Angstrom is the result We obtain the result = 5.799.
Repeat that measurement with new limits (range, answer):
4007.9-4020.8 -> 5.396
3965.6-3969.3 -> 1.555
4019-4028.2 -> 5.018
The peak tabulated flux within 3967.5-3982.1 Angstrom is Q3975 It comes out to 5.695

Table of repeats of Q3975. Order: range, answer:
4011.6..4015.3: 5.057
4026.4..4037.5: 4.402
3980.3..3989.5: 3.988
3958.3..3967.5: 5.191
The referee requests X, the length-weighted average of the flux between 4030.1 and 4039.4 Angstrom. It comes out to 3.93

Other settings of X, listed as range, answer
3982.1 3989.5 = 2.14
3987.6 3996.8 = 3.58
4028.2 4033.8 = 2.9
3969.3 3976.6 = 5.07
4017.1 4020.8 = 5.21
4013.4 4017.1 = 4.92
